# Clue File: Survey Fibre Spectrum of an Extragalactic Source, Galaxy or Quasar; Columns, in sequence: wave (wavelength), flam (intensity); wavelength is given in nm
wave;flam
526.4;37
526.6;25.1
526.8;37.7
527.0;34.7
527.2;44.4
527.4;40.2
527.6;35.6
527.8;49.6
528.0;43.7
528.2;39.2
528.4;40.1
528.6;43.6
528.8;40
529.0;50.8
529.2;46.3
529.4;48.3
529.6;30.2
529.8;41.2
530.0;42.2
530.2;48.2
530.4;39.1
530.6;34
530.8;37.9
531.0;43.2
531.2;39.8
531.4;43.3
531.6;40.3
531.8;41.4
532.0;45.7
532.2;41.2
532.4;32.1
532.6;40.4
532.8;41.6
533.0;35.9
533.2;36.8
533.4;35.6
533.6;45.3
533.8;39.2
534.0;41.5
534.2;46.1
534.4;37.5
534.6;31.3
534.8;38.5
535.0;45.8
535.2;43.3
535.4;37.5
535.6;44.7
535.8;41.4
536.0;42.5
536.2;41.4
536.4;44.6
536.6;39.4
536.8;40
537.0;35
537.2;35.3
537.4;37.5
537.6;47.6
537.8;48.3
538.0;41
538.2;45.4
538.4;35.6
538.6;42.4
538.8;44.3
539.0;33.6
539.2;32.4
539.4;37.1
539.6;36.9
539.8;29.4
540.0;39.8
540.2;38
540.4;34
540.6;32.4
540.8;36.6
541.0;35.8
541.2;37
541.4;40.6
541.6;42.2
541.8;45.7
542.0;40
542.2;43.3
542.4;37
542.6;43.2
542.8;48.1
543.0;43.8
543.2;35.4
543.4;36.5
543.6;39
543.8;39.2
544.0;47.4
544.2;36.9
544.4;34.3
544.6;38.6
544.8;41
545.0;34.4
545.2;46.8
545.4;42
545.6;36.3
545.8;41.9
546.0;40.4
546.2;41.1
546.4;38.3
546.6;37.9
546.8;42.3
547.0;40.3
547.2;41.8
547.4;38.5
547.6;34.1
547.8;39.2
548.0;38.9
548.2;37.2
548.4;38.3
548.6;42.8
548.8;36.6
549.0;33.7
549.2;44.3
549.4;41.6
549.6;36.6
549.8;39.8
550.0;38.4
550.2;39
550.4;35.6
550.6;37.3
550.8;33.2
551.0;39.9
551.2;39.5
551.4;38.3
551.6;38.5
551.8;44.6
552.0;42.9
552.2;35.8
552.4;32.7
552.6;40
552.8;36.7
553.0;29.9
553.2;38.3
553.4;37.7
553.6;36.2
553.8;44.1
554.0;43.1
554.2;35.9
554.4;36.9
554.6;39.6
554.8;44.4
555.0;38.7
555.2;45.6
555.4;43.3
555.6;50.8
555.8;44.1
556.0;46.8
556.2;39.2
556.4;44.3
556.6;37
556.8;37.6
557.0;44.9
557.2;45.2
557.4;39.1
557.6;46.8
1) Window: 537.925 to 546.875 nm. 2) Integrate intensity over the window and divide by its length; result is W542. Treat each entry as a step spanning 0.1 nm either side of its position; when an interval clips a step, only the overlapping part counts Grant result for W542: 39.2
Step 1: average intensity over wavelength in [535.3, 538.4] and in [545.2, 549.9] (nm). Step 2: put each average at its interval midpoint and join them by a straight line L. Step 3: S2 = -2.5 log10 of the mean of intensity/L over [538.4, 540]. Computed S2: 0.12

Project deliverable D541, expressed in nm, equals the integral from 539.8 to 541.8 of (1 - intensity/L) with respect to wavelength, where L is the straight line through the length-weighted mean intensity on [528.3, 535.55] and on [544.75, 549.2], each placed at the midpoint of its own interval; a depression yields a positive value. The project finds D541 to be 0.13 nm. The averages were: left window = 40.7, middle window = 37.4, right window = 39.4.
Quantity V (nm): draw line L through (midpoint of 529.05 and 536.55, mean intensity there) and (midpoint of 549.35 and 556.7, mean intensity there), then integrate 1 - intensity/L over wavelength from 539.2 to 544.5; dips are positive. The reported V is 0.201 nm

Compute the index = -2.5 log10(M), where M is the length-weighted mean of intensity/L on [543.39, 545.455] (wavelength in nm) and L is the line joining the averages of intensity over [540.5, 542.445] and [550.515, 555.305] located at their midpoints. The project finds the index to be -0.02 mag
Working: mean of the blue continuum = 39.1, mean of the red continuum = 38.8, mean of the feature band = 39.7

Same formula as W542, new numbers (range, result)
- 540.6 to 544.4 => 40.1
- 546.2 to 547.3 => 40.2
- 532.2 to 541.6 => 39.2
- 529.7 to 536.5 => 40.6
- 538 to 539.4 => 39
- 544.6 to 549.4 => 39.5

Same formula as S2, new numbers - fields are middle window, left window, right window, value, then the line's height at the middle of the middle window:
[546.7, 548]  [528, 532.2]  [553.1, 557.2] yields 0.061 mag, 41.6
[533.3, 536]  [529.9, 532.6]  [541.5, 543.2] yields 0.014 mag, 41.2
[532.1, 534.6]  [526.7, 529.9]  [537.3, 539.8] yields 0.043 mag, 40.7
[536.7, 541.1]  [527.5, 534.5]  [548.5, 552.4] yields 0.056 mag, 40.1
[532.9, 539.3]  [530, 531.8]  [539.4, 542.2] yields -0.027 mag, 39.2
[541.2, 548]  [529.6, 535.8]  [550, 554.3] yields -0.035 mag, 38.9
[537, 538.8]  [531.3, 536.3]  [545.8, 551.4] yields -0.039 mag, 40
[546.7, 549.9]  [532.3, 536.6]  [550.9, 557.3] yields 0.032 mag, 40.3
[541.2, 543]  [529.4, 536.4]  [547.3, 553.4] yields -0.084 mag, 39.2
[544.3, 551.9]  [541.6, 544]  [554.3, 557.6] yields 0.074 mag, 41.8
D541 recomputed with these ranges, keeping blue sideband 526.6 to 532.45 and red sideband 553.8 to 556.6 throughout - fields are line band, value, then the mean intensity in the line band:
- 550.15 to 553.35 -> 0.35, 37.6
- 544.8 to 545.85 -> 0.04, 40.3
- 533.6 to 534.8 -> 0.05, 39.6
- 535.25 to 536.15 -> -0.01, 41.6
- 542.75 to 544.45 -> 0.07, 40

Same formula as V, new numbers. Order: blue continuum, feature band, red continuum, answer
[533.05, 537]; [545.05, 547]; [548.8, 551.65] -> -0.089 nm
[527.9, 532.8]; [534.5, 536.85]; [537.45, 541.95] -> -0.055 nm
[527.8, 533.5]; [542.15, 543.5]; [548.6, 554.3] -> -0.053 nm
